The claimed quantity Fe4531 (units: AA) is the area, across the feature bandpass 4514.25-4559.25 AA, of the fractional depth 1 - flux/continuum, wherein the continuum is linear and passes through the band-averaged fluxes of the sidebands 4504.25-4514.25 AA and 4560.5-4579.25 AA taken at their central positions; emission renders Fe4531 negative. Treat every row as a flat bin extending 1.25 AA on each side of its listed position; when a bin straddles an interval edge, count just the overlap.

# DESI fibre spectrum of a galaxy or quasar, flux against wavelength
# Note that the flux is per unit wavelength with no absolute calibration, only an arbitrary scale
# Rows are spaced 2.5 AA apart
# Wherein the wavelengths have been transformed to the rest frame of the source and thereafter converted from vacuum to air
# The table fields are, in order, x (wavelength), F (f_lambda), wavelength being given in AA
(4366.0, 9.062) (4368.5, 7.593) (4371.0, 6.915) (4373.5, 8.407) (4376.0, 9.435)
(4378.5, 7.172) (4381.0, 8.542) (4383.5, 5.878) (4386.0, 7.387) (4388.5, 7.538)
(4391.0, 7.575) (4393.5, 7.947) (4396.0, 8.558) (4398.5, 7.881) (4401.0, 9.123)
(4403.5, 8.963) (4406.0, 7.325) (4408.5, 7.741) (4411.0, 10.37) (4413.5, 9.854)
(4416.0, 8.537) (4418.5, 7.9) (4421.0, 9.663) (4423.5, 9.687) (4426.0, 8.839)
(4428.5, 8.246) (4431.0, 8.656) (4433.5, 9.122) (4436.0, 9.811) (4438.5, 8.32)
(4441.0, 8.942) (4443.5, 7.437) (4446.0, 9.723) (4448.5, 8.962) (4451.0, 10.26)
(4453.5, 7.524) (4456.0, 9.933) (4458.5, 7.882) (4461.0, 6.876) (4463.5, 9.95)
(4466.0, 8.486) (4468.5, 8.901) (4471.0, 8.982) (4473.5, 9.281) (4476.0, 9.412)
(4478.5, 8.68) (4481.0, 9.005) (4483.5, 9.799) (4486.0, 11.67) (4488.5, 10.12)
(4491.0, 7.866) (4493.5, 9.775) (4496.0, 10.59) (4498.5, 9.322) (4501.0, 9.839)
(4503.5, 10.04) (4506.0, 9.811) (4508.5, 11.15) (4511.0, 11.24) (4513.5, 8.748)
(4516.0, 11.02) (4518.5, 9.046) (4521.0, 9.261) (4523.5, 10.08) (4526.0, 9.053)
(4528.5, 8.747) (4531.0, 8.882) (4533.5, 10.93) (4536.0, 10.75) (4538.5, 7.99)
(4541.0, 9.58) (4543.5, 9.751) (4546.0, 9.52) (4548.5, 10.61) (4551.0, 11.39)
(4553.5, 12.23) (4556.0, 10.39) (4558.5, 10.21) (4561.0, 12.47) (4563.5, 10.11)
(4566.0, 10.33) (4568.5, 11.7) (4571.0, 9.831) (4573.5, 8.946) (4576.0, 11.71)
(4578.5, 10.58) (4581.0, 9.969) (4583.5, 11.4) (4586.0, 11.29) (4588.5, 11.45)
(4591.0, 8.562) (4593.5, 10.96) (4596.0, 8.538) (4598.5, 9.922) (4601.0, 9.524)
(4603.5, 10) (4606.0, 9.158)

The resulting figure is 2.2 AA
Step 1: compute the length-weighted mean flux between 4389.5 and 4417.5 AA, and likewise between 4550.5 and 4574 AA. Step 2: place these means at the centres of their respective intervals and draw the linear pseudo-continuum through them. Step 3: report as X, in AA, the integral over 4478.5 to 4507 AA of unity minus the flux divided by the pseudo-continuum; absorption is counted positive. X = 0.13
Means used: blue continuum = 8.52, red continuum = 10.8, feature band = 9.75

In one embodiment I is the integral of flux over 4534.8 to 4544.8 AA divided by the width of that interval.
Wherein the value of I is 9.51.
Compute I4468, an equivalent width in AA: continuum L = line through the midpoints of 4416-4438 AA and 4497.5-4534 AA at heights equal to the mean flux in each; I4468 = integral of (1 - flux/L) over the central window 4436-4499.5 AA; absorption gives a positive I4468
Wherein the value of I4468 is 1.46 AA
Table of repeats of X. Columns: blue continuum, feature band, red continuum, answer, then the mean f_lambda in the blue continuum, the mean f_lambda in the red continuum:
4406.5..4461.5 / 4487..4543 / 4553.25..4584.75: 1.3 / 8.84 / 10.7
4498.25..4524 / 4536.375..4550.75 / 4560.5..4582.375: 0.8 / 9.98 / 10.6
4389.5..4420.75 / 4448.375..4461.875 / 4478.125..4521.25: 0.9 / 8.51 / 9.87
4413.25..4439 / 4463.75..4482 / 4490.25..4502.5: 0.7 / 8.95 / 9.56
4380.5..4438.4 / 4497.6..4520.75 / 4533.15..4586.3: -0.4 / 8.48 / 10.5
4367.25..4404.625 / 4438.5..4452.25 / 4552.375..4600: -0.4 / 7.92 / 10.5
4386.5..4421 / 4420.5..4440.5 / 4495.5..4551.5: -0.6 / 8.43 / 9.86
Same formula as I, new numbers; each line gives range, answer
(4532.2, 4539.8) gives 9.88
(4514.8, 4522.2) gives 9.77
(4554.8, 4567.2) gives 10.7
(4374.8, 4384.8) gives 7.75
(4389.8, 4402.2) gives 8.22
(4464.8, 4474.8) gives 8.92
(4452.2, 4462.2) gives 8.07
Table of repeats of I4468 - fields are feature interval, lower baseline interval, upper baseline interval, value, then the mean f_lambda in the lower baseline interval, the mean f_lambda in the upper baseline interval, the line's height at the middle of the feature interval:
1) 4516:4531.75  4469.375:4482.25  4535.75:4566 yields 0.9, 9.07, 10.4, 9.92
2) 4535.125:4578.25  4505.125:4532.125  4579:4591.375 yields -0.7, 9.73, 10.7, 10.3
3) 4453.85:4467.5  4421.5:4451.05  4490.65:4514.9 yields 1.1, 8.97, 9.92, 9.32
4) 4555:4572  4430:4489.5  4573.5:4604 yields -1.2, 9.07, 10.3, 10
